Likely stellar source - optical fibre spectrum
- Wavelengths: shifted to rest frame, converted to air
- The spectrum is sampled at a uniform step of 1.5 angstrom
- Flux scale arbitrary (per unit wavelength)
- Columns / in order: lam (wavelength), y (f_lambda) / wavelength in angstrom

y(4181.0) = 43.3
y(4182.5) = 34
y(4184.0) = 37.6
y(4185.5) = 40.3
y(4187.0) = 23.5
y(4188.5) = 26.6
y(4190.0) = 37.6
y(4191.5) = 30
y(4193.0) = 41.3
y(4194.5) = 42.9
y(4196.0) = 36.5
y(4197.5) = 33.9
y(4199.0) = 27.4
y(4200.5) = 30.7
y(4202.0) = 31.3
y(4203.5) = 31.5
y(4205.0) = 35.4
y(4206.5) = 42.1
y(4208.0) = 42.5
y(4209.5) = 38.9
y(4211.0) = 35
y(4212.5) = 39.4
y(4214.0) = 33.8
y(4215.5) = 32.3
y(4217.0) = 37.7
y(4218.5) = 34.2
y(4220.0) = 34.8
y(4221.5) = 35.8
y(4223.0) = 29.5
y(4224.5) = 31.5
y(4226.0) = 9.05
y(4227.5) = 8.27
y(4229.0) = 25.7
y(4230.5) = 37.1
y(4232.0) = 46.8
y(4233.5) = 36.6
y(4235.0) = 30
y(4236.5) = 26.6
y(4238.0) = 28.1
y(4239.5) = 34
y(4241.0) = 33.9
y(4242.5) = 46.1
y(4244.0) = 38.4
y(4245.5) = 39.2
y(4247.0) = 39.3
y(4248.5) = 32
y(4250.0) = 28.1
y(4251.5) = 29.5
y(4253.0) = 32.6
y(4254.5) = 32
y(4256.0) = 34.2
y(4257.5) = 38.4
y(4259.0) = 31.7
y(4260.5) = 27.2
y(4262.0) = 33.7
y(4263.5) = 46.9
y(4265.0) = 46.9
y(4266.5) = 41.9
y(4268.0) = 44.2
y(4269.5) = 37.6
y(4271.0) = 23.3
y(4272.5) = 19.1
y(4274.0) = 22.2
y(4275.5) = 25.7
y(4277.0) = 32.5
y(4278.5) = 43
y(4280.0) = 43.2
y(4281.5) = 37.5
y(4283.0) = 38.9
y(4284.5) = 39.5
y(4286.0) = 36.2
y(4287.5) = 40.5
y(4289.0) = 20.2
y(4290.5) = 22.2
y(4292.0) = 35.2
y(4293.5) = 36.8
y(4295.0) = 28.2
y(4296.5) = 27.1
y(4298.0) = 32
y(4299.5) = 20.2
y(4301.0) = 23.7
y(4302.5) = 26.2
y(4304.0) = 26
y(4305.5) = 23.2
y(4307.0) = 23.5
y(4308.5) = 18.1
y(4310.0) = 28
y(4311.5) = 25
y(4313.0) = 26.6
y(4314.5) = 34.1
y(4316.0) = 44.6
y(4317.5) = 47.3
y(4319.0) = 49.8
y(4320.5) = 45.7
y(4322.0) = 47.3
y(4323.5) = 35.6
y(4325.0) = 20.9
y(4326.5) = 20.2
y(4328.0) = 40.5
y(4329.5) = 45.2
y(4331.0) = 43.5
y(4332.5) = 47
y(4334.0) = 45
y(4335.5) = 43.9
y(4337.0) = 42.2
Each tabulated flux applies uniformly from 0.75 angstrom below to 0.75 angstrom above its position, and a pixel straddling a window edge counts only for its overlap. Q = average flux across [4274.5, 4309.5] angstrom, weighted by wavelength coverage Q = 30.3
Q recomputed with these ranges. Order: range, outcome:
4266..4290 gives 33.9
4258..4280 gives 34.4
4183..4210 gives 35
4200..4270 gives 34.3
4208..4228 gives 31.5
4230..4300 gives 34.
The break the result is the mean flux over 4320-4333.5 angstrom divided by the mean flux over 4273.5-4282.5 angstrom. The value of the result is 1.11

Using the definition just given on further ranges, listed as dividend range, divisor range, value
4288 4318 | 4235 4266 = 0.81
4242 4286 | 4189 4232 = 1.06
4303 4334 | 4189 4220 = 0.98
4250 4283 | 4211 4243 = 1.08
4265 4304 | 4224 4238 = 1.15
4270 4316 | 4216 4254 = 0.92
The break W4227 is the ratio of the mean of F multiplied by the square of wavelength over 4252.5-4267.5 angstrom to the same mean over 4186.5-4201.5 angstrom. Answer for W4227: 1.1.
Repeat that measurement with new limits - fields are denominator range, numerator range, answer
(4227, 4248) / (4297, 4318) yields 0.86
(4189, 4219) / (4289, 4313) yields 0.77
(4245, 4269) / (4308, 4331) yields 1.02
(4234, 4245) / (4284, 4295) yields 0.98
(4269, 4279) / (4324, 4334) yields 1.33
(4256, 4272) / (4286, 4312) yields 0.75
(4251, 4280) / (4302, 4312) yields 0.72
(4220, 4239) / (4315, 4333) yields 1.45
